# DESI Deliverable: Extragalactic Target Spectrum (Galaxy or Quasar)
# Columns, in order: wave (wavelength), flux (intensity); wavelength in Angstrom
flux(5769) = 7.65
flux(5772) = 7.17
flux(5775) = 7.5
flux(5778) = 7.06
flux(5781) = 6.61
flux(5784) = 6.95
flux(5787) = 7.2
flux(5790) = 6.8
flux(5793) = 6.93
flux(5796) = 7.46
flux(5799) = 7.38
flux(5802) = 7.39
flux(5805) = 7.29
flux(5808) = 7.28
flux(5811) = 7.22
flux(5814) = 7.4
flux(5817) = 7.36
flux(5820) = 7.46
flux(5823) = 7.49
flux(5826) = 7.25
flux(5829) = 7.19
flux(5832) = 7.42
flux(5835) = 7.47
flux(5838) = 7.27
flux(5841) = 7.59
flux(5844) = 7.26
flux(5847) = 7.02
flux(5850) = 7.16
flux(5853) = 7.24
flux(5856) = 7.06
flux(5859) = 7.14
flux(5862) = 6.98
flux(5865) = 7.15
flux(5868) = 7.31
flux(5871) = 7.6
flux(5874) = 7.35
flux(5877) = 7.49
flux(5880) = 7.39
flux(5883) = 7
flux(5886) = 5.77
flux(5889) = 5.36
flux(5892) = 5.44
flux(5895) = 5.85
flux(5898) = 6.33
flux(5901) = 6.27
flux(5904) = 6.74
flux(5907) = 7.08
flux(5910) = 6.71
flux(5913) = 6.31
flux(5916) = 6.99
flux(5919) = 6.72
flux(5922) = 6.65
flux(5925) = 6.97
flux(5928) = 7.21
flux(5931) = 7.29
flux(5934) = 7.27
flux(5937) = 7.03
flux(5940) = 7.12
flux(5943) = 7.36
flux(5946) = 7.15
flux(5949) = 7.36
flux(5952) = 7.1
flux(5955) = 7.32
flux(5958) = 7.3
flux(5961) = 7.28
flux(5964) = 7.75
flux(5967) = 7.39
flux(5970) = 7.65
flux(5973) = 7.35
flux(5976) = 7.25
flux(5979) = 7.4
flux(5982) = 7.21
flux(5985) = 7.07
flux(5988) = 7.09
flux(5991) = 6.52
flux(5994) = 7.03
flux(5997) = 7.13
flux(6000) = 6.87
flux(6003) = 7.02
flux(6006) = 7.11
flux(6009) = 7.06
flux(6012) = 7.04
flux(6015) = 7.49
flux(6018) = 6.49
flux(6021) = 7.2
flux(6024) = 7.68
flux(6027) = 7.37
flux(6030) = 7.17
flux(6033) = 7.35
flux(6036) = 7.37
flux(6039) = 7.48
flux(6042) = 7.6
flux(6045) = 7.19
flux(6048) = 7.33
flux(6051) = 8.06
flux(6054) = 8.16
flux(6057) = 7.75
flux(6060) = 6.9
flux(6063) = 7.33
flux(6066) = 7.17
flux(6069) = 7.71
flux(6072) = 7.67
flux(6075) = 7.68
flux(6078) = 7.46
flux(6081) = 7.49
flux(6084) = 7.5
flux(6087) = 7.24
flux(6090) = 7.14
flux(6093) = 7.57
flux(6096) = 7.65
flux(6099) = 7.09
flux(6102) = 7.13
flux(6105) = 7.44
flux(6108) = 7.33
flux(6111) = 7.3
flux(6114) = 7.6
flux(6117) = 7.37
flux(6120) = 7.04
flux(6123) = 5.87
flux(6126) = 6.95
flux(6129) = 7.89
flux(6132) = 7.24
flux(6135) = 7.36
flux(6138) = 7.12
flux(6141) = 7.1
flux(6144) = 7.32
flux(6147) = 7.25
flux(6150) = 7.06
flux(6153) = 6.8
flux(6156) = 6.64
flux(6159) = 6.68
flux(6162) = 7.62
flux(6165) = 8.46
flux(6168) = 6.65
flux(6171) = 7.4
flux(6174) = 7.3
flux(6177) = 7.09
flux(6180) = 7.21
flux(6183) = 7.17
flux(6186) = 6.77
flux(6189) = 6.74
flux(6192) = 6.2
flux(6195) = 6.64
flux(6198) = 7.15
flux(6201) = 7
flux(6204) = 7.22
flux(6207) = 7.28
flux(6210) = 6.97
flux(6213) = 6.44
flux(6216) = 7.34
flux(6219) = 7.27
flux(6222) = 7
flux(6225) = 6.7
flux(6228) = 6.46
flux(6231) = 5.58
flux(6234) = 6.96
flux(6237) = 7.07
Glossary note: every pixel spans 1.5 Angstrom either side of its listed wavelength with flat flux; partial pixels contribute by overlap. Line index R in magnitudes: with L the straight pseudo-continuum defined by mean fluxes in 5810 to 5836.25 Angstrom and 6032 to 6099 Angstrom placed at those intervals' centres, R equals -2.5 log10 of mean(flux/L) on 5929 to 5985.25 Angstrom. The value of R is 0.02 mag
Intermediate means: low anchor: 7.36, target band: 7.3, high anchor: 7.48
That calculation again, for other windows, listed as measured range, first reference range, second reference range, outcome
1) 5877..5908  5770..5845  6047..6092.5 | 0.15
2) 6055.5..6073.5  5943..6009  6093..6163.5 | -0.03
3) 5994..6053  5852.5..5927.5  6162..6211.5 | -0.05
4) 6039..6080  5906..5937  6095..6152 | -0.06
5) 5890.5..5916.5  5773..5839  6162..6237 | 0.13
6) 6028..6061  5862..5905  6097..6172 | -0.07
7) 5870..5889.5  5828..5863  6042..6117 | 0.06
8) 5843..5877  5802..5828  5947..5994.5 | 0.02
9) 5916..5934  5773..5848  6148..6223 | 0.03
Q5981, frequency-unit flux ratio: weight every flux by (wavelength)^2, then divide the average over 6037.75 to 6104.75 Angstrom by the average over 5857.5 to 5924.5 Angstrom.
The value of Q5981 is 1.18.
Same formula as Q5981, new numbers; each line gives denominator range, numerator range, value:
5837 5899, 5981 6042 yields 1.09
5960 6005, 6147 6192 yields 1.05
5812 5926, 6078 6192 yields 1.13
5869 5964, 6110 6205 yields 1.12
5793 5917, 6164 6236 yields 1.11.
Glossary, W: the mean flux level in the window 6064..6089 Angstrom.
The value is 7.48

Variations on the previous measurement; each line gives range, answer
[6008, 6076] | 7.4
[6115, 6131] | 7.05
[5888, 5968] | 6.87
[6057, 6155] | 7.28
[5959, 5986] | 7.38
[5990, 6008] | 6.96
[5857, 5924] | 6.71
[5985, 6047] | 7.16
